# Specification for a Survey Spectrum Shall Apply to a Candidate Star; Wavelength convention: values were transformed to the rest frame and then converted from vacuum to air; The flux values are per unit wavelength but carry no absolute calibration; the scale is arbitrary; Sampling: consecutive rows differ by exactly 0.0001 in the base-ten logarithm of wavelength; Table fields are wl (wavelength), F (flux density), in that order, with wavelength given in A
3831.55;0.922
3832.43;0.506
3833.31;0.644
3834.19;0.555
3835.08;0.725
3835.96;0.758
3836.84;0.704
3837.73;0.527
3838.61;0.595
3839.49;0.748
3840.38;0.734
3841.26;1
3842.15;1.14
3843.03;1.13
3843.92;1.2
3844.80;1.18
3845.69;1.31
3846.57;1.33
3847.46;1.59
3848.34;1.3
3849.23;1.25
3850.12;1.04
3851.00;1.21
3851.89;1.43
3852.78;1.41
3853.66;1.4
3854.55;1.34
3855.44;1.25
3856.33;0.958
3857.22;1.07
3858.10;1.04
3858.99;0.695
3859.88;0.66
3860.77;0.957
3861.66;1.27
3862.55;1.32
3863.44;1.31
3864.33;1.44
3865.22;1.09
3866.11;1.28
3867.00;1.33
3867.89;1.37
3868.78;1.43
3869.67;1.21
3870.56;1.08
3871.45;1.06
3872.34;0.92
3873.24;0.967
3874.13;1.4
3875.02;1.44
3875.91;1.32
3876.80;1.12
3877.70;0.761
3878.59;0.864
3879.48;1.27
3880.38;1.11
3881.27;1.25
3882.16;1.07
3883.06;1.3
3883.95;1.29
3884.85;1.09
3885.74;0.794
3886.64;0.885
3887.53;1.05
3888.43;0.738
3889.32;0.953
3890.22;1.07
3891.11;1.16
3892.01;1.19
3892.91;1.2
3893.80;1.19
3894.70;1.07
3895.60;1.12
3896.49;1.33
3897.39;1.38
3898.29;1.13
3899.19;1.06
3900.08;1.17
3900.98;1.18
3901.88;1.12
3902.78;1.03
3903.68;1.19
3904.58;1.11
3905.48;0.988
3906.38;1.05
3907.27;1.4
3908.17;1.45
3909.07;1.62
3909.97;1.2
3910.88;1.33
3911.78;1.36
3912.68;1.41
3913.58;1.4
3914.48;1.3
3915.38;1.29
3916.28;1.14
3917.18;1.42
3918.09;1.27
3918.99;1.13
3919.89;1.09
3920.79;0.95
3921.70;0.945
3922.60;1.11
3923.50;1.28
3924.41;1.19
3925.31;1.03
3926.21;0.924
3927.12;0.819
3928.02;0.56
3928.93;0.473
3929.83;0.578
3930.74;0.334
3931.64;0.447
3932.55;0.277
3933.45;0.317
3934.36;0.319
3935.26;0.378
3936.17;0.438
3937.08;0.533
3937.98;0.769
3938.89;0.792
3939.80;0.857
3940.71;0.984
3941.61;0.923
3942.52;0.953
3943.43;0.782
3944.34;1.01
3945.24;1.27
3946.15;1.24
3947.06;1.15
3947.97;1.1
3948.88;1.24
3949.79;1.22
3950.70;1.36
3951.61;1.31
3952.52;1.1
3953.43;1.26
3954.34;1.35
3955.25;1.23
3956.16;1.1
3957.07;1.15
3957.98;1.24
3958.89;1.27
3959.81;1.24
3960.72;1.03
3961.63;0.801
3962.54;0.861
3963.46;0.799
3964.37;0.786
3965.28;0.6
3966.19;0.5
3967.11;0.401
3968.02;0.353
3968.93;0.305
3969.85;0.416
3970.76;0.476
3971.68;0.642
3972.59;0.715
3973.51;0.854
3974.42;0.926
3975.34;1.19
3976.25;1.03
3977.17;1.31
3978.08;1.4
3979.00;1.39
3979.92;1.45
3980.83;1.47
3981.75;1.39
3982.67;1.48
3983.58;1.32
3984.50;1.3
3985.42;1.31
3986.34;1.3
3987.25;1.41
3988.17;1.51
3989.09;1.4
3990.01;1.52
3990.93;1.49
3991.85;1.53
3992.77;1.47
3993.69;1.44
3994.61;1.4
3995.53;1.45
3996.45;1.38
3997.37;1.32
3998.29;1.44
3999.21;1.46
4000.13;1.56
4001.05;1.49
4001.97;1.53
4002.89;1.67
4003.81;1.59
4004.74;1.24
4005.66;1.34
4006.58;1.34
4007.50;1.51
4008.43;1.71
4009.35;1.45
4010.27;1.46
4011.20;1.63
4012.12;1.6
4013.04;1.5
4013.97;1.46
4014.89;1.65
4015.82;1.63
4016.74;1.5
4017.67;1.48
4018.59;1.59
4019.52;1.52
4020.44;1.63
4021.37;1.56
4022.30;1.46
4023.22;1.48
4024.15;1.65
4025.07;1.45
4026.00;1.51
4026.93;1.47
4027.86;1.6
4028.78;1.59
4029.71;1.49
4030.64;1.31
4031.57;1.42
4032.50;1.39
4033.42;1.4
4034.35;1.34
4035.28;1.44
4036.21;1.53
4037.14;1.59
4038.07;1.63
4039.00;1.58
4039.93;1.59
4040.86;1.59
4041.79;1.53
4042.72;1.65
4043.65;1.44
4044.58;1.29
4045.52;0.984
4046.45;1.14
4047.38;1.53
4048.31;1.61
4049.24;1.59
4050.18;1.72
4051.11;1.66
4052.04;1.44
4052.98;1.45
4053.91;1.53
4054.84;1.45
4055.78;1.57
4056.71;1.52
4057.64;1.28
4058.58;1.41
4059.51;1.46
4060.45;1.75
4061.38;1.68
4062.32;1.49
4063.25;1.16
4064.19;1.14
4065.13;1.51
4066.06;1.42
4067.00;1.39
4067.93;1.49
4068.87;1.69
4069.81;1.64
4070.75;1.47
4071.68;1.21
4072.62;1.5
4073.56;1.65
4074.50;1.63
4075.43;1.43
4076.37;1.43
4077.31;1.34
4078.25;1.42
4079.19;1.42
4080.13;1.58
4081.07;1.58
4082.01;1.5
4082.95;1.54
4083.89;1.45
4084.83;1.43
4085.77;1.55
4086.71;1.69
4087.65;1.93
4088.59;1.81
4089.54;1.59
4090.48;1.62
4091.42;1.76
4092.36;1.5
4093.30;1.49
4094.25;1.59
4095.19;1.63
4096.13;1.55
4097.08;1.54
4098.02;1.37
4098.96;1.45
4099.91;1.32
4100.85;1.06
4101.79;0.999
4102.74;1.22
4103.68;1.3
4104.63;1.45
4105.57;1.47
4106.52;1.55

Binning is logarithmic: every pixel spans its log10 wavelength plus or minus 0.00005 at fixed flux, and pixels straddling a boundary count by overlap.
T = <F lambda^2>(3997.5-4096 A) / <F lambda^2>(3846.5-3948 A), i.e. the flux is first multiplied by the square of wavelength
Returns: 1.5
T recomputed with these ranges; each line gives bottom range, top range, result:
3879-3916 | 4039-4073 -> 1.35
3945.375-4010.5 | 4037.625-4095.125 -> 1.31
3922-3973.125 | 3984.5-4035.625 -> 1.80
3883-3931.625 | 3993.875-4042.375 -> 1.44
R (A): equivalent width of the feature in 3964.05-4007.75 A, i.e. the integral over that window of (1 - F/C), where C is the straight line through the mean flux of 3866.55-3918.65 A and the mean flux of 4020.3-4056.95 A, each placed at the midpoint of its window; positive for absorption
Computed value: 5.7 A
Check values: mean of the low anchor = 1.18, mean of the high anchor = 1.49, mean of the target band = 1.21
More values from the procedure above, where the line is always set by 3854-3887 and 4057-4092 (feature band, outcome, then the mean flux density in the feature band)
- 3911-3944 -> 9.3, 0.887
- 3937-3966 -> 5.5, 1.04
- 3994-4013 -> -1.3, 1.48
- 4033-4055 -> -0.5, 1.49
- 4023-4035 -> -0.3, 1.47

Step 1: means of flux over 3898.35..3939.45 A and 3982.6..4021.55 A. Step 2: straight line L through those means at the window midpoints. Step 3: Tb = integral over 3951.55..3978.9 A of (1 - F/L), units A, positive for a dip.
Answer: 7.2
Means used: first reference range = 0.982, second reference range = 1.48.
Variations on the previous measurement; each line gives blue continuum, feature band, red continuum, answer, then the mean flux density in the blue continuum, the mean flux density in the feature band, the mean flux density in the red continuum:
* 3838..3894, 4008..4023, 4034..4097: -1.4 A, 1.13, 1.55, 1.51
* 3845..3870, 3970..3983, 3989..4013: 3.0 A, 1.22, 1.1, 1.48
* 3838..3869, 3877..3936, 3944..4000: 5.8 A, 1.16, 1.04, 1.15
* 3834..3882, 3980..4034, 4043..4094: -3.5 A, 1.11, 1.48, 1.5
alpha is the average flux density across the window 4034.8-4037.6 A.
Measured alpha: 1.52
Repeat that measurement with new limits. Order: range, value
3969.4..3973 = 0.561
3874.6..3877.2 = 1.3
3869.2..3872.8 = 1.07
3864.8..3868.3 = 1.27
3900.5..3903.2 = 1.11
